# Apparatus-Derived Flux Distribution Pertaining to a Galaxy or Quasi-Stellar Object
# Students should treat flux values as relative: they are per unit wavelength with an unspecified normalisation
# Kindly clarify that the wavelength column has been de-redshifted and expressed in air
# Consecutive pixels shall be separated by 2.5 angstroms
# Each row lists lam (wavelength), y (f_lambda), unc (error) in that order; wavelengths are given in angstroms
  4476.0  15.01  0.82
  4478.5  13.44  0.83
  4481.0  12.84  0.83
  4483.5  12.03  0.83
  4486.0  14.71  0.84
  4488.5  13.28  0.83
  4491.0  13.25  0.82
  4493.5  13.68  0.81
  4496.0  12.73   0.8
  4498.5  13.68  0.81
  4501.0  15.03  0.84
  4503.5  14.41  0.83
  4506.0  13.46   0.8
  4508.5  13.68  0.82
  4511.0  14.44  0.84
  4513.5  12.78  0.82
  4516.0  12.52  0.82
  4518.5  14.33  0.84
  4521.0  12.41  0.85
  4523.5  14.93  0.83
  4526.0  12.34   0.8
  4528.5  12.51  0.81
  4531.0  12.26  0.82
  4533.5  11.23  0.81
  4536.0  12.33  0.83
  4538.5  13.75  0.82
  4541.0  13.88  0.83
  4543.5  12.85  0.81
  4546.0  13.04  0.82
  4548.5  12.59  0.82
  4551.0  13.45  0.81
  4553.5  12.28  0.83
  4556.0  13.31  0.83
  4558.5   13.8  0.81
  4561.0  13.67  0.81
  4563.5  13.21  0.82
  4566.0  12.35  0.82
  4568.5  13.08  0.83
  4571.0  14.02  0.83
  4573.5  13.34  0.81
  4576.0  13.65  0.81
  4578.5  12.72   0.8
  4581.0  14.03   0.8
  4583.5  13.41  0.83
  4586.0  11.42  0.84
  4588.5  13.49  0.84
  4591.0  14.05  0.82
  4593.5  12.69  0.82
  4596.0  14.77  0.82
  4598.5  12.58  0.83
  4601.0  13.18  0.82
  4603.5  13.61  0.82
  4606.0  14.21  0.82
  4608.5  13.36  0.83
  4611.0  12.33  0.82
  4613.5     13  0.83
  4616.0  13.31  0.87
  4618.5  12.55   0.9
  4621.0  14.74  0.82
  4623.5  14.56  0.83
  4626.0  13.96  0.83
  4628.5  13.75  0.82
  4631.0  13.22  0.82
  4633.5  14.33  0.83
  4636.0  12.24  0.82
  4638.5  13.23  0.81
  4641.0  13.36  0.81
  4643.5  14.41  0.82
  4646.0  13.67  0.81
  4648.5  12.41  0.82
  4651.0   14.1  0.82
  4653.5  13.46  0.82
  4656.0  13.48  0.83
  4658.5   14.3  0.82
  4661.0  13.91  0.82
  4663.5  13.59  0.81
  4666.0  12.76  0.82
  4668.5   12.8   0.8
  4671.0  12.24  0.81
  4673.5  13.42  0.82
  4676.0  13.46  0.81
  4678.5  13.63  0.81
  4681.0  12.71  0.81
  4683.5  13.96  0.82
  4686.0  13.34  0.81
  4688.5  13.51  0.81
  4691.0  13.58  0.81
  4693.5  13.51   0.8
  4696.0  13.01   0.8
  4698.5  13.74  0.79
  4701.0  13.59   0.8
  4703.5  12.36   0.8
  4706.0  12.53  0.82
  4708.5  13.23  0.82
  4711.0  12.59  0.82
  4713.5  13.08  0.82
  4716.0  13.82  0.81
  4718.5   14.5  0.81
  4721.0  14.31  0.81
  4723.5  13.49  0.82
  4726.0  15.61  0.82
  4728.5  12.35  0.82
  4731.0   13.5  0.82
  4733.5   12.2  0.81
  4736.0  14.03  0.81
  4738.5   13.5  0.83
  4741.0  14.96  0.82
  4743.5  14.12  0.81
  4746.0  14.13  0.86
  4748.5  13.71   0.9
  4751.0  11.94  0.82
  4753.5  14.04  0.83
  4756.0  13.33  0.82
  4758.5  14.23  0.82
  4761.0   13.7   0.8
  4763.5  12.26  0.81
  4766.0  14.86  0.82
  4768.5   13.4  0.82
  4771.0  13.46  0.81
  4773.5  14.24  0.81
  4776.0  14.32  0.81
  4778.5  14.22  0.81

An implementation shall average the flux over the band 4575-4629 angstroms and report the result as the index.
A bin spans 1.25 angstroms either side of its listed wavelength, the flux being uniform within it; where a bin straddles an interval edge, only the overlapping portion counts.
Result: 13.4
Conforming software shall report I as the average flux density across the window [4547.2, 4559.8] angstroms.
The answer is 13.1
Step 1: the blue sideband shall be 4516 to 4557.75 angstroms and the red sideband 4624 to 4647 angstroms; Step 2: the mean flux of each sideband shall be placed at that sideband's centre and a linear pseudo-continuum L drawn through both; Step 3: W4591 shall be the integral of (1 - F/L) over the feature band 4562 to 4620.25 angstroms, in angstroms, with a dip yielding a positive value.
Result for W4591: 0.3 angstroms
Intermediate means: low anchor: 13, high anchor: 13.6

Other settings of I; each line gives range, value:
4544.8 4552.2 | 13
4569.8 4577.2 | 13.7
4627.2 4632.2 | 13.5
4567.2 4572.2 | 13.5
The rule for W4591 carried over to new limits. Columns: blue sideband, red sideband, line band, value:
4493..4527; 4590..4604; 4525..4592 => 2.42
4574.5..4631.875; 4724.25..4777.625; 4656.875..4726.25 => 0.89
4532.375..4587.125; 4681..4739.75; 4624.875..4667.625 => -0.81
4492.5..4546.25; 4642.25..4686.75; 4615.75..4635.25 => -0.58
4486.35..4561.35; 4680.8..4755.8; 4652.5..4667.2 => -0.16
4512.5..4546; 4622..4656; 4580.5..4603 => 0.06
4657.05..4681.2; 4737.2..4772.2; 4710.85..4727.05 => -0.54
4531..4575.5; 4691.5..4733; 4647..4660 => -0.26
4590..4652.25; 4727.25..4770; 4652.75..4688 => 0.41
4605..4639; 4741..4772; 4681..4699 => 0.15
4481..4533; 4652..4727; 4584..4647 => -0.10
